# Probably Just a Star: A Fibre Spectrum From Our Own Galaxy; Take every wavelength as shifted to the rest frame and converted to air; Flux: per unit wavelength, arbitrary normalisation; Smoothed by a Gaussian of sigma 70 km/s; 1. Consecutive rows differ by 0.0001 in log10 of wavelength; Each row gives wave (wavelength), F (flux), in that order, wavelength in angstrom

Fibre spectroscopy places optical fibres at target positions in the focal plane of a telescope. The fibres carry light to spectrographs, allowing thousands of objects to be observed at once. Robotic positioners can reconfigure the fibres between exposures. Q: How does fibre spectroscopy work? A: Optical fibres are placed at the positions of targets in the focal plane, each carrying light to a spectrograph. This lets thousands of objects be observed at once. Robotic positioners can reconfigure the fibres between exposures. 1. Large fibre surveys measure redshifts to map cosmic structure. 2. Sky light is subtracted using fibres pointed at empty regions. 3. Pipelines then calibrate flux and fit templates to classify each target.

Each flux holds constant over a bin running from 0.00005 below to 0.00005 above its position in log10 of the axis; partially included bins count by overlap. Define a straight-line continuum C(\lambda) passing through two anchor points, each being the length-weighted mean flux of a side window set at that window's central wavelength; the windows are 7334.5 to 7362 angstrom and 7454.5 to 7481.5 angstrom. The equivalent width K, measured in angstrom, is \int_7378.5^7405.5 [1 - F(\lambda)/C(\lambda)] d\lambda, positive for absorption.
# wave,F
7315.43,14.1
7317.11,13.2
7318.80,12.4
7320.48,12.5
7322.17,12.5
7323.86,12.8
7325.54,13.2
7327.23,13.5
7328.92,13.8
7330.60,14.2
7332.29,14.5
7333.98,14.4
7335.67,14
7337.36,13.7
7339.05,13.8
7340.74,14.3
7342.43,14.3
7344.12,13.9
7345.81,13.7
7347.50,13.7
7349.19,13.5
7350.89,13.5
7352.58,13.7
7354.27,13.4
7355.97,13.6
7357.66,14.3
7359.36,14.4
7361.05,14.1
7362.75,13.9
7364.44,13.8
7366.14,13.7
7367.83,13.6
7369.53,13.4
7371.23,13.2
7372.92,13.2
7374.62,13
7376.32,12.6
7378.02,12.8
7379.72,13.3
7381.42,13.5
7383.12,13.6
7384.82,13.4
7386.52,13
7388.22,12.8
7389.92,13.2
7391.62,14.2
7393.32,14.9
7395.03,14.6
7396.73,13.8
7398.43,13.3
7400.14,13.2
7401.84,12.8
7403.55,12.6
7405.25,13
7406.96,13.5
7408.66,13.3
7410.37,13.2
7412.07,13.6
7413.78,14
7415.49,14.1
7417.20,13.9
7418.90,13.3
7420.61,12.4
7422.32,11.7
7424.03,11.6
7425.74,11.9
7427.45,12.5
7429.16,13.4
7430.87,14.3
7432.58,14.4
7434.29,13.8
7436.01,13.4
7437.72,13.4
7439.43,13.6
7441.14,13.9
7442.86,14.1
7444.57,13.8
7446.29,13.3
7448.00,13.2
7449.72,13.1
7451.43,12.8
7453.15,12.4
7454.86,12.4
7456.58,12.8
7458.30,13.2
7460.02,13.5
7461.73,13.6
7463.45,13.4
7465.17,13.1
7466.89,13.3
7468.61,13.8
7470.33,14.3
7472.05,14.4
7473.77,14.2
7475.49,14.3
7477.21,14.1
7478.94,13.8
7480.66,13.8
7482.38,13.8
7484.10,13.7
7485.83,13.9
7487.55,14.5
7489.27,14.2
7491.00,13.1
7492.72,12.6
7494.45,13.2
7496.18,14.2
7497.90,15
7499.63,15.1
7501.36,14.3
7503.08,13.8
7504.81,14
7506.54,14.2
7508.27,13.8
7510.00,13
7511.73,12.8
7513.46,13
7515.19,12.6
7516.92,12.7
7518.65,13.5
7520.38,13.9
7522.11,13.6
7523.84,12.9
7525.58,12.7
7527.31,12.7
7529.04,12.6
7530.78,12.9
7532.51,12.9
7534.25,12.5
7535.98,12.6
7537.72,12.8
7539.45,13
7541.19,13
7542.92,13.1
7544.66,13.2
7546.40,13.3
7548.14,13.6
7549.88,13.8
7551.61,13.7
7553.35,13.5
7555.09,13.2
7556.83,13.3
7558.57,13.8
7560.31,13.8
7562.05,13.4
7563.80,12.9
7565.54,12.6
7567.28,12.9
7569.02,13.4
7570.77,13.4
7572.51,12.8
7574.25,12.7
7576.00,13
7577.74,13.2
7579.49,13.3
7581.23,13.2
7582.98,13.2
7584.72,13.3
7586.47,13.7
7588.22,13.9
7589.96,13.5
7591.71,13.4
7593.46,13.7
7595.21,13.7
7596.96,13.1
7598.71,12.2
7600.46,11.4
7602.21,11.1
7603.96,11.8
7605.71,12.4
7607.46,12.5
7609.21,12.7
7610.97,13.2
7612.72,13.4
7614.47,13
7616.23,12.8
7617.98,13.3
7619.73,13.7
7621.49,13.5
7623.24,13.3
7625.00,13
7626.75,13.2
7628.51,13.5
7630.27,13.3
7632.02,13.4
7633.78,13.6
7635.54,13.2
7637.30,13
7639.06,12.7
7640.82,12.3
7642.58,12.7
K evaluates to 0.7 angstrom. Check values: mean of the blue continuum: 13.9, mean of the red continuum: 13.6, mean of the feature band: 13.5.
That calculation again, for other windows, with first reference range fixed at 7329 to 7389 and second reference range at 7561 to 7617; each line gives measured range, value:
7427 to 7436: -0.2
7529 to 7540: 0.3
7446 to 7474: 0.1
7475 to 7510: -1.8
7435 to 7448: -0.2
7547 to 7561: -0.5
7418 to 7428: 0.9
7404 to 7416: 0.0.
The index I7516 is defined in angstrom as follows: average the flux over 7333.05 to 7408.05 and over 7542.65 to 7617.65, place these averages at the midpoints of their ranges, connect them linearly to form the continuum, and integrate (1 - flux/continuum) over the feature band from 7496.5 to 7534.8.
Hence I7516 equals -0.4 angstrom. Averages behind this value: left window 13.6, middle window 13.4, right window 13.1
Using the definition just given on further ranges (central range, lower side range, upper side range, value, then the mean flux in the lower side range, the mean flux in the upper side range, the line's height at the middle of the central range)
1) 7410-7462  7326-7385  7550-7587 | 1.11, 13.7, 13.3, 13.5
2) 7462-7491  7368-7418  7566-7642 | -1.35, 13.4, 13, 13.3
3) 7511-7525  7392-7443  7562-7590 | 0.14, 13.4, 13.2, 13.3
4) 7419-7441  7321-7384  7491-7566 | 0.69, 13.6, 13.3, 13.5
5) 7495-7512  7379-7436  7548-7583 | -0.96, 13.3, 13.3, 13.3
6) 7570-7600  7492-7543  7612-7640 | 0.08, 13.3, 13.2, 13.3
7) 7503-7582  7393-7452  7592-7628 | -0.85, 13.4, 12.9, 13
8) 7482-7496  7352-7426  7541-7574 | -0.33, 13.4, 13.3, 13.3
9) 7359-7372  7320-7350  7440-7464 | -0.15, 13.7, 13.3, 13.6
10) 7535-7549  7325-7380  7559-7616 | 0.07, 13.7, 13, 13.1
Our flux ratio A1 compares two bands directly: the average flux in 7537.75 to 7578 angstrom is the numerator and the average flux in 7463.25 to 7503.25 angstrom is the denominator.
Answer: 0.95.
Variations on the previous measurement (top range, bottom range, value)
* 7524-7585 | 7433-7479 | 0.97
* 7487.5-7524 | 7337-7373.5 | 0.99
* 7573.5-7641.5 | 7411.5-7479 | 0.97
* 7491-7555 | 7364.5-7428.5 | 1.01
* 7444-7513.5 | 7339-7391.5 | 1.01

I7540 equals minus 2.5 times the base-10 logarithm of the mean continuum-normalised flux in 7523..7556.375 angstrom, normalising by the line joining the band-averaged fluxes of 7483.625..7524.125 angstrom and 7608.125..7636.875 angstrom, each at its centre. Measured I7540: 0.04 mag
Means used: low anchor 13.7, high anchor 13.2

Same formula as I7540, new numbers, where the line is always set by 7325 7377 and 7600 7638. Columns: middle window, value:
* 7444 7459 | 0.04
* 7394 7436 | 0.02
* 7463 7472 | -0.02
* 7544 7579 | -0.01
